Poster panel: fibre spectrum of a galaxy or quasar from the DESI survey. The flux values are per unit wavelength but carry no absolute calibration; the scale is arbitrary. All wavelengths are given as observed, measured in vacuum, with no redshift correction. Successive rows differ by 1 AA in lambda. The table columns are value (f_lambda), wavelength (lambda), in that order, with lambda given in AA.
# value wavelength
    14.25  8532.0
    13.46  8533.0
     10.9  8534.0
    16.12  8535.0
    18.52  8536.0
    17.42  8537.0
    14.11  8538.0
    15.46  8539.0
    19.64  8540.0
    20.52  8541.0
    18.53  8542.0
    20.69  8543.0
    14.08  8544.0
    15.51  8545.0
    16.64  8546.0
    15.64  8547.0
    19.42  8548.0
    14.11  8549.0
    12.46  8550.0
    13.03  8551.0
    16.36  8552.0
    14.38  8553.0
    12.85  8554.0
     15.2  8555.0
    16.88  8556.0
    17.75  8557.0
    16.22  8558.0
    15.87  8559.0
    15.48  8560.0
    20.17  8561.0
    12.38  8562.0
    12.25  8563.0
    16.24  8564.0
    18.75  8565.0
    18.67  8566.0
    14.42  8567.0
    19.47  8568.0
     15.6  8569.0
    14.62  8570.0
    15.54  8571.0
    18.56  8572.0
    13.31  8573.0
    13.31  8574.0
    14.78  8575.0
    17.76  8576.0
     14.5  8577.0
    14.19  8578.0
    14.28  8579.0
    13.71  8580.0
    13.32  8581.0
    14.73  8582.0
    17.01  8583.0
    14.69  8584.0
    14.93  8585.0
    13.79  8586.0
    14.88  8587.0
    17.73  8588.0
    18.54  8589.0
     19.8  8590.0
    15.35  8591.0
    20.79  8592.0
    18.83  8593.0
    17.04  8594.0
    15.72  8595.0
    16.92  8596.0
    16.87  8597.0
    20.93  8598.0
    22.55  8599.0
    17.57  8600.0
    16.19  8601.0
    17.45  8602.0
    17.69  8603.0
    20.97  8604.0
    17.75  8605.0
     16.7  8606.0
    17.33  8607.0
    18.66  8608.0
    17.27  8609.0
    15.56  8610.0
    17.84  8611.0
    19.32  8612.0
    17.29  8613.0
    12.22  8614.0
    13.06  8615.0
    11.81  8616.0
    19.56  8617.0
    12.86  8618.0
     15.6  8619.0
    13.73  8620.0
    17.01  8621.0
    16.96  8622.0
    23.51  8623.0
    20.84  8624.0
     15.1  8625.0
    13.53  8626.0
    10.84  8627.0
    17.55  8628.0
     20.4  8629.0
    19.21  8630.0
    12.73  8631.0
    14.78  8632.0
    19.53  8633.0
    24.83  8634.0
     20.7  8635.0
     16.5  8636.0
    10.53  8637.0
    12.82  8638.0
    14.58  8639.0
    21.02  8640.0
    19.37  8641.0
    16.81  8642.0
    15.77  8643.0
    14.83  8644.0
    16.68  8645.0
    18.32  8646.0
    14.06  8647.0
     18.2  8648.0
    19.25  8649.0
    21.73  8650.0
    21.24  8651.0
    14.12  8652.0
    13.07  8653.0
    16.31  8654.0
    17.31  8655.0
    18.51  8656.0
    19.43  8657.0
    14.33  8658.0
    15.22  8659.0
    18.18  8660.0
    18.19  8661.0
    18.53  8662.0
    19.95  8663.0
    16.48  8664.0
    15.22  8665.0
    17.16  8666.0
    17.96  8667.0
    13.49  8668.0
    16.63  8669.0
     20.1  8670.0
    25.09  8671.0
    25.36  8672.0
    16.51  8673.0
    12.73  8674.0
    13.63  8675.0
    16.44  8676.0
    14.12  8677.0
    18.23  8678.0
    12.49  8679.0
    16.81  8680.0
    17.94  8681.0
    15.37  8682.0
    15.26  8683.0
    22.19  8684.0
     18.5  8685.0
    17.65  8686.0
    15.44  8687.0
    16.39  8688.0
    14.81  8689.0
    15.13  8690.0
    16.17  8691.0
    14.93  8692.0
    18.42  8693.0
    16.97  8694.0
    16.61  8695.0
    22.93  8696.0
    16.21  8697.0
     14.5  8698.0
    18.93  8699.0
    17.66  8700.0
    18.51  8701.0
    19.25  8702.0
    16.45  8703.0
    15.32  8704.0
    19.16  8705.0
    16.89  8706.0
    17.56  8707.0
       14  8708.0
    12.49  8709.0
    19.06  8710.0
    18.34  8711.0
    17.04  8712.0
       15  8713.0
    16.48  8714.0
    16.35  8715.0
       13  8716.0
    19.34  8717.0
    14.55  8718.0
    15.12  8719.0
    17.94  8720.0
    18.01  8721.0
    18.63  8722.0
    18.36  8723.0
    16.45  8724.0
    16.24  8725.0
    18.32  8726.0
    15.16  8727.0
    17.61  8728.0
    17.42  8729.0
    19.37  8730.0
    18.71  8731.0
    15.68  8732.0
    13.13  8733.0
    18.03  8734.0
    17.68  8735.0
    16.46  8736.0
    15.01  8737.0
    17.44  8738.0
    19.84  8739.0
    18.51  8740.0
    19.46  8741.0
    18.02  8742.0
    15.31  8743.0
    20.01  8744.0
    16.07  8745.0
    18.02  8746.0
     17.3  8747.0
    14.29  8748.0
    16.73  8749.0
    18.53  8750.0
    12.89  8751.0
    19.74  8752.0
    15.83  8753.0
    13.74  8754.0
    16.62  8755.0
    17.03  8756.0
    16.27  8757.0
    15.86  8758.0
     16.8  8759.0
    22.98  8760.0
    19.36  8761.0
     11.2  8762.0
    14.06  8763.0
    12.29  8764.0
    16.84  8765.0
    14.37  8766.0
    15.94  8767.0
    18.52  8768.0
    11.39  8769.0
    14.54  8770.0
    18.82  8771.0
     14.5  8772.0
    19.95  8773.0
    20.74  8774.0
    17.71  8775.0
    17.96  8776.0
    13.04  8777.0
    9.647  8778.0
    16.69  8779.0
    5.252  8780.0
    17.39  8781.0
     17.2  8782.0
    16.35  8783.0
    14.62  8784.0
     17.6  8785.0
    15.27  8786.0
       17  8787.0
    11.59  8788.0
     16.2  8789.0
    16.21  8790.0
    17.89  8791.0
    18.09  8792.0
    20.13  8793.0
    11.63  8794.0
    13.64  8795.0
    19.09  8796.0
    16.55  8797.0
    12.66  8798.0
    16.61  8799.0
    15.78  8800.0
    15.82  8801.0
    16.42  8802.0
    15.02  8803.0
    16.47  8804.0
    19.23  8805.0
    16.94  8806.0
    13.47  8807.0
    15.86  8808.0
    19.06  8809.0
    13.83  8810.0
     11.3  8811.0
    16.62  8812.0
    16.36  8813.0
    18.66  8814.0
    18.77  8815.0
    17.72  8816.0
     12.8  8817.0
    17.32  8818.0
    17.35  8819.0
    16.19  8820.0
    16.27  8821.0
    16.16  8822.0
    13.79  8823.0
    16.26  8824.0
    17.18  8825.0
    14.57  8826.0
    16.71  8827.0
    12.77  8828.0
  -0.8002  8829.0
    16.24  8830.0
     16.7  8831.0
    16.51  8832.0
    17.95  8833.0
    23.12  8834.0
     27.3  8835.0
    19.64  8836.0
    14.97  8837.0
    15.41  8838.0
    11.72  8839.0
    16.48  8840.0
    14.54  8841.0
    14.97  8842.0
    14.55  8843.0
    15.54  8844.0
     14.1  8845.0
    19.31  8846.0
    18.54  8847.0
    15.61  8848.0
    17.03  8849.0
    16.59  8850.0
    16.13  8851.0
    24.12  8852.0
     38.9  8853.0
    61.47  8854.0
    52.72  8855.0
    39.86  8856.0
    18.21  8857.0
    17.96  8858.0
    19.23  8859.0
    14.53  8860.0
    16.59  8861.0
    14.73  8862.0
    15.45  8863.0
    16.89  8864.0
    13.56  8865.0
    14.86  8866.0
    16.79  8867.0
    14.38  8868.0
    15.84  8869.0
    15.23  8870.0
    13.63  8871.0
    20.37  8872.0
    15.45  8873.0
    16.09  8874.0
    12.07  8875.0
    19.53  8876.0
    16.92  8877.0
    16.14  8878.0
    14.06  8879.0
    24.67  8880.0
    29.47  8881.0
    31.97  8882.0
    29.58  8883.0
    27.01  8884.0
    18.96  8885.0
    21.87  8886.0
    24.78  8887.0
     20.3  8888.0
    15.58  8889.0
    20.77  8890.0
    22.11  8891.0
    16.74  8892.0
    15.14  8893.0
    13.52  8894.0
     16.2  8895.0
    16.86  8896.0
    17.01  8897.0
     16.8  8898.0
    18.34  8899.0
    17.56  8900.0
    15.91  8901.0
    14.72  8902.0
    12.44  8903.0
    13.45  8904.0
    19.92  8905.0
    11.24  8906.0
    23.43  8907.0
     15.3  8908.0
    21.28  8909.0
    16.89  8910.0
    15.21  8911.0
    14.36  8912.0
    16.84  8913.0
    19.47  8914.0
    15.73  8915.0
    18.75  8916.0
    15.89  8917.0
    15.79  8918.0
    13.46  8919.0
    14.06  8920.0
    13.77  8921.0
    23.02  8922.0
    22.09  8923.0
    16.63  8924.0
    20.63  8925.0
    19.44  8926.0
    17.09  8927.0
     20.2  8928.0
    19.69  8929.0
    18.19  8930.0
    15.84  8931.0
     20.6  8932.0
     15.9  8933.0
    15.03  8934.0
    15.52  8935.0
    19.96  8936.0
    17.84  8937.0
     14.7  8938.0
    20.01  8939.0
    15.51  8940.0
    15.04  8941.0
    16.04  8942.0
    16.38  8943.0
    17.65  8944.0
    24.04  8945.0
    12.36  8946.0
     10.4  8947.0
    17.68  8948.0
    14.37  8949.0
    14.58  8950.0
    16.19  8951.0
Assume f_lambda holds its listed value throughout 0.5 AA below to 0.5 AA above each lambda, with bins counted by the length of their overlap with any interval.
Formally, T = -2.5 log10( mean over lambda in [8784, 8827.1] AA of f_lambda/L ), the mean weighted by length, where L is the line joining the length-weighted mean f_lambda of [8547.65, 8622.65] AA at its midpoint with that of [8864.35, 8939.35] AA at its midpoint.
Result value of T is 0.08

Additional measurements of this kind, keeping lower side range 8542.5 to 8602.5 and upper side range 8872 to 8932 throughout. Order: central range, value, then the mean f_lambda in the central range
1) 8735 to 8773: 0.05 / 16.6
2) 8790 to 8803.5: 0.10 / 16.1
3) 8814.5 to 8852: 0.10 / 16.2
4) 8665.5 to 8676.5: -0.06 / 17.7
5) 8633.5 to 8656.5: -0.04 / 17.2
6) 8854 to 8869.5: -0.19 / 21.4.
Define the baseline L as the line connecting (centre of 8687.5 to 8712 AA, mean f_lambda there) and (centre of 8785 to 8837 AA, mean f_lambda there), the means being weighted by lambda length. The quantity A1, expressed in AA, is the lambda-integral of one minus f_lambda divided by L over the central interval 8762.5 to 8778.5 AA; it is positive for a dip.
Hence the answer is 0.78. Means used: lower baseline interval 16.9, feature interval 15.6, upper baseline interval 16.2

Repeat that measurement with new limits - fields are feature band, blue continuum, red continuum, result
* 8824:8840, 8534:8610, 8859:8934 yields 1.4 AA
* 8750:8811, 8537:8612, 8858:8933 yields 5.1 AA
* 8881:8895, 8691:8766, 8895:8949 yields -3.8 AA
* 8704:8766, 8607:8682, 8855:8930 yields 2.5 AA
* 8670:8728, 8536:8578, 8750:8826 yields -3.6 AA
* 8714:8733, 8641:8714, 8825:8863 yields 1.0 AA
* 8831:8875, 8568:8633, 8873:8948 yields -4.8 AA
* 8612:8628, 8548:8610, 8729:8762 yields 0.7 AA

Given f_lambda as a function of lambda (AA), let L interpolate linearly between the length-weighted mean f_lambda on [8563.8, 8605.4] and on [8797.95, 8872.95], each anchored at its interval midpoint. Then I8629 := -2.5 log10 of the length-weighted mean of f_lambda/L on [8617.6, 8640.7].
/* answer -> 0.01 mag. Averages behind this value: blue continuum 16.7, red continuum 17.9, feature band 16.8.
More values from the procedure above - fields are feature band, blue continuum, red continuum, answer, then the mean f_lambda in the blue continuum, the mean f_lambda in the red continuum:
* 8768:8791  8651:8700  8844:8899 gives 0.205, 17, 20.3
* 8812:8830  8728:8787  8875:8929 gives 0.135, 16.4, 18.4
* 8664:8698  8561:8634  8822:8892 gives 0.027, 16.5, 19.3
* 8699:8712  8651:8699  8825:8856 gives 0.028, 17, 20.1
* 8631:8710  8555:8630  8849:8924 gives 0.011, 16.5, 19.4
